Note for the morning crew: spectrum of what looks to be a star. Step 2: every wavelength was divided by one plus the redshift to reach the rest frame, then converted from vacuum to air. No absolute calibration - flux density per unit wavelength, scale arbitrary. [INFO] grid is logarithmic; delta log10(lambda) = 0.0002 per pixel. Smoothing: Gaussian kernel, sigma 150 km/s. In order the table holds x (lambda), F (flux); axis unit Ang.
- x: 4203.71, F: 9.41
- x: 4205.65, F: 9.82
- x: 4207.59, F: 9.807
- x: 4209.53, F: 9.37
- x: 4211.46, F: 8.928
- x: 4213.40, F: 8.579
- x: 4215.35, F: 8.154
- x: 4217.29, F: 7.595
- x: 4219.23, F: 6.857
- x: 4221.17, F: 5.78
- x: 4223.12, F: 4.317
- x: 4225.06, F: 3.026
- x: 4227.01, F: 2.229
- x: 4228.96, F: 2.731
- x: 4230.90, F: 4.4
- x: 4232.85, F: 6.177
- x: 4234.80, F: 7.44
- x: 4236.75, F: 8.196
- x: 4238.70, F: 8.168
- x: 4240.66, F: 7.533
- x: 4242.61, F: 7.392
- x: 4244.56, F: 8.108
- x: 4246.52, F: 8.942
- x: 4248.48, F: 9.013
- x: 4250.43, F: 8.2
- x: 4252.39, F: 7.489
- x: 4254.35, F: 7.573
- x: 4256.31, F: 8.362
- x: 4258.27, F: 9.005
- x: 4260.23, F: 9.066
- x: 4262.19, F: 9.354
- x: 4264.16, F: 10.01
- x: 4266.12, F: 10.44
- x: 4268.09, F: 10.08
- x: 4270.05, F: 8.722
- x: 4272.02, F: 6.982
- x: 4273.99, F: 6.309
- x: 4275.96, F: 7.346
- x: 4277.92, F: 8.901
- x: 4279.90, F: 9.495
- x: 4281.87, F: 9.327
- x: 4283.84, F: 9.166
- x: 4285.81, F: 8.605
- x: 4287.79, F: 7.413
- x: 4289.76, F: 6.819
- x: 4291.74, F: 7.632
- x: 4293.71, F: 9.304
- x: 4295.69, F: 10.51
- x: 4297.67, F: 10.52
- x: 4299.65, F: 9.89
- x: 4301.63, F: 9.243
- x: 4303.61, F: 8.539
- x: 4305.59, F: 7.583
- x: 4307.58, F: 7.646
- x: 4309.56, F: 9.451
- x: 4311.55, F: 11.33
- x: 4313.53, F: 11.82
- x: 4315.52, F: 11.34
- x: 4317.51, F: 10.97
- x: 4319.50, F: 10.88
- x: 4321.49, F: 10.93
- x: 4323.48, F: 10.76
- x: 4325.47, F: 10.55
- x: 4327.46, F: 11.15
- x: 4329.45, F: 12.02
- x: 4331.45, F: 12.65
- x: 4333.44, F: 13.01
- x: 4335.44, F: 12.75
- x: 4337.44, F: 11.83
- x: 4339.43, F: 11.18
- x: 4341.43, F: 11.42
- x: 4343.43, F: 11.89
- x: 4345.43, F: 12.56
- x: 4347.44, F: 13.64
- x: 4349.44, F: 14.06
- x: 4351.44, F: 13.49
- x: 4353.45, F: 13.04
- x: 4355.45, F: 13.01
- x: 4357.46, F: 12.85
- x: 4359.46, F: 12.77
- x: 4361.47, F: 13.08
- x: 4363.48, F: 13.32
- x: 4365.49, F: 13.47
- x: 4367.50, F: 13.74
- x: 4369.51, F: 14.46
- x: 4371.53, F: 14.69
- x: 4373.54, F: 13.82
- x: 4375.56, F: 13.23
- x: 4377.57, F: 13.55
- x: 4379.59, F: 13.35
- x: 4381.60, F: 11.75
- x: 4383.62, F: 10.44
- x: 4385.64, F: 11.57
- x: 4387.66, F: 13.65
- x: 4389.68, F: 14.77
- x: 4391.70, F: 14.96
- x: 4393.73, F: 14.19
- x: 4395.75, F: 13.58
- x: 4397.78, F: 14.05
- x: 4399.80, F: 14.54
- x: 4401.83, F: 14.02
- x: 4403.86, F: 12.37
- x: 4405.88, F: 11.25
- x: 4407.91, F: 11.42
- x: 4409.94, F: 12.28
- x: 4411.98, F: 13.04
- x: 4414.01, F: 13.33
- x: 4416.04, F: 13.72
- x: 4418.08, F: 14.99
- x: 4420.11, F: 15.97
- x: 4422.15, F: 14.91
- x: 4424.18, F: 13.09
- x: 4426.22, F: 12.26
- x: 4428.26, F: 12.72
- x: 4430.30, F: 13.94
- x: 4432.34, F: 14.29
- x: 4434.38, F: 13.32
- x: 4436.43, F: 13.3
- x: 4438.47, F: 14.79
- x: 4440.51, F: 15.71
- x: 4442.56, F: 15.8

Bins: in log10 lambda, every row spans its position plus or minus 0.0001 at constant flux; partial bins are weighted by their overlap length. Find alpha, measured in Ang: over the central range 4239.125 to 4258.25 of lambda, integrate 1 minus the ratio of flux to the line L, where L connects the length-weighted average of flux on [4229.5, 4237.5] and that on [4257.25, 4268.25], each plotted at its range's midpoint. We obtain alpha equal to -0.3 Ang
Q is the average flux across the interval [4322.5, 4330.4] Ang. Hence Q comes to 11.1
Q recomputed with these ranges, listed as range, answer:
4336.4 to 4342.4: 11.5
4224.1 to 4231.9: 3.11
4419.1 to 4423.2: 15.4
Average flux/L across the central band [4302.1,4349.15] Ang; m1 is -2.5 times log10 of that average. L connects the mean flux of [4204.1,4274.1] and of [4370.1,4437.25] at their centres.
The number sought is -0.04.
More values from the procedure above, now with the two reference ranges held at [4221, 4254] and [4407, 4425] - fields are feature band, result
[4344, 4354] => -0.21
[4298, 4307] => 0.02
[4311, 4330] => -0.14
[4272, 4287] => -0.02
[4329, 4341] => -0.18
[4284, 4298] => 0.00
